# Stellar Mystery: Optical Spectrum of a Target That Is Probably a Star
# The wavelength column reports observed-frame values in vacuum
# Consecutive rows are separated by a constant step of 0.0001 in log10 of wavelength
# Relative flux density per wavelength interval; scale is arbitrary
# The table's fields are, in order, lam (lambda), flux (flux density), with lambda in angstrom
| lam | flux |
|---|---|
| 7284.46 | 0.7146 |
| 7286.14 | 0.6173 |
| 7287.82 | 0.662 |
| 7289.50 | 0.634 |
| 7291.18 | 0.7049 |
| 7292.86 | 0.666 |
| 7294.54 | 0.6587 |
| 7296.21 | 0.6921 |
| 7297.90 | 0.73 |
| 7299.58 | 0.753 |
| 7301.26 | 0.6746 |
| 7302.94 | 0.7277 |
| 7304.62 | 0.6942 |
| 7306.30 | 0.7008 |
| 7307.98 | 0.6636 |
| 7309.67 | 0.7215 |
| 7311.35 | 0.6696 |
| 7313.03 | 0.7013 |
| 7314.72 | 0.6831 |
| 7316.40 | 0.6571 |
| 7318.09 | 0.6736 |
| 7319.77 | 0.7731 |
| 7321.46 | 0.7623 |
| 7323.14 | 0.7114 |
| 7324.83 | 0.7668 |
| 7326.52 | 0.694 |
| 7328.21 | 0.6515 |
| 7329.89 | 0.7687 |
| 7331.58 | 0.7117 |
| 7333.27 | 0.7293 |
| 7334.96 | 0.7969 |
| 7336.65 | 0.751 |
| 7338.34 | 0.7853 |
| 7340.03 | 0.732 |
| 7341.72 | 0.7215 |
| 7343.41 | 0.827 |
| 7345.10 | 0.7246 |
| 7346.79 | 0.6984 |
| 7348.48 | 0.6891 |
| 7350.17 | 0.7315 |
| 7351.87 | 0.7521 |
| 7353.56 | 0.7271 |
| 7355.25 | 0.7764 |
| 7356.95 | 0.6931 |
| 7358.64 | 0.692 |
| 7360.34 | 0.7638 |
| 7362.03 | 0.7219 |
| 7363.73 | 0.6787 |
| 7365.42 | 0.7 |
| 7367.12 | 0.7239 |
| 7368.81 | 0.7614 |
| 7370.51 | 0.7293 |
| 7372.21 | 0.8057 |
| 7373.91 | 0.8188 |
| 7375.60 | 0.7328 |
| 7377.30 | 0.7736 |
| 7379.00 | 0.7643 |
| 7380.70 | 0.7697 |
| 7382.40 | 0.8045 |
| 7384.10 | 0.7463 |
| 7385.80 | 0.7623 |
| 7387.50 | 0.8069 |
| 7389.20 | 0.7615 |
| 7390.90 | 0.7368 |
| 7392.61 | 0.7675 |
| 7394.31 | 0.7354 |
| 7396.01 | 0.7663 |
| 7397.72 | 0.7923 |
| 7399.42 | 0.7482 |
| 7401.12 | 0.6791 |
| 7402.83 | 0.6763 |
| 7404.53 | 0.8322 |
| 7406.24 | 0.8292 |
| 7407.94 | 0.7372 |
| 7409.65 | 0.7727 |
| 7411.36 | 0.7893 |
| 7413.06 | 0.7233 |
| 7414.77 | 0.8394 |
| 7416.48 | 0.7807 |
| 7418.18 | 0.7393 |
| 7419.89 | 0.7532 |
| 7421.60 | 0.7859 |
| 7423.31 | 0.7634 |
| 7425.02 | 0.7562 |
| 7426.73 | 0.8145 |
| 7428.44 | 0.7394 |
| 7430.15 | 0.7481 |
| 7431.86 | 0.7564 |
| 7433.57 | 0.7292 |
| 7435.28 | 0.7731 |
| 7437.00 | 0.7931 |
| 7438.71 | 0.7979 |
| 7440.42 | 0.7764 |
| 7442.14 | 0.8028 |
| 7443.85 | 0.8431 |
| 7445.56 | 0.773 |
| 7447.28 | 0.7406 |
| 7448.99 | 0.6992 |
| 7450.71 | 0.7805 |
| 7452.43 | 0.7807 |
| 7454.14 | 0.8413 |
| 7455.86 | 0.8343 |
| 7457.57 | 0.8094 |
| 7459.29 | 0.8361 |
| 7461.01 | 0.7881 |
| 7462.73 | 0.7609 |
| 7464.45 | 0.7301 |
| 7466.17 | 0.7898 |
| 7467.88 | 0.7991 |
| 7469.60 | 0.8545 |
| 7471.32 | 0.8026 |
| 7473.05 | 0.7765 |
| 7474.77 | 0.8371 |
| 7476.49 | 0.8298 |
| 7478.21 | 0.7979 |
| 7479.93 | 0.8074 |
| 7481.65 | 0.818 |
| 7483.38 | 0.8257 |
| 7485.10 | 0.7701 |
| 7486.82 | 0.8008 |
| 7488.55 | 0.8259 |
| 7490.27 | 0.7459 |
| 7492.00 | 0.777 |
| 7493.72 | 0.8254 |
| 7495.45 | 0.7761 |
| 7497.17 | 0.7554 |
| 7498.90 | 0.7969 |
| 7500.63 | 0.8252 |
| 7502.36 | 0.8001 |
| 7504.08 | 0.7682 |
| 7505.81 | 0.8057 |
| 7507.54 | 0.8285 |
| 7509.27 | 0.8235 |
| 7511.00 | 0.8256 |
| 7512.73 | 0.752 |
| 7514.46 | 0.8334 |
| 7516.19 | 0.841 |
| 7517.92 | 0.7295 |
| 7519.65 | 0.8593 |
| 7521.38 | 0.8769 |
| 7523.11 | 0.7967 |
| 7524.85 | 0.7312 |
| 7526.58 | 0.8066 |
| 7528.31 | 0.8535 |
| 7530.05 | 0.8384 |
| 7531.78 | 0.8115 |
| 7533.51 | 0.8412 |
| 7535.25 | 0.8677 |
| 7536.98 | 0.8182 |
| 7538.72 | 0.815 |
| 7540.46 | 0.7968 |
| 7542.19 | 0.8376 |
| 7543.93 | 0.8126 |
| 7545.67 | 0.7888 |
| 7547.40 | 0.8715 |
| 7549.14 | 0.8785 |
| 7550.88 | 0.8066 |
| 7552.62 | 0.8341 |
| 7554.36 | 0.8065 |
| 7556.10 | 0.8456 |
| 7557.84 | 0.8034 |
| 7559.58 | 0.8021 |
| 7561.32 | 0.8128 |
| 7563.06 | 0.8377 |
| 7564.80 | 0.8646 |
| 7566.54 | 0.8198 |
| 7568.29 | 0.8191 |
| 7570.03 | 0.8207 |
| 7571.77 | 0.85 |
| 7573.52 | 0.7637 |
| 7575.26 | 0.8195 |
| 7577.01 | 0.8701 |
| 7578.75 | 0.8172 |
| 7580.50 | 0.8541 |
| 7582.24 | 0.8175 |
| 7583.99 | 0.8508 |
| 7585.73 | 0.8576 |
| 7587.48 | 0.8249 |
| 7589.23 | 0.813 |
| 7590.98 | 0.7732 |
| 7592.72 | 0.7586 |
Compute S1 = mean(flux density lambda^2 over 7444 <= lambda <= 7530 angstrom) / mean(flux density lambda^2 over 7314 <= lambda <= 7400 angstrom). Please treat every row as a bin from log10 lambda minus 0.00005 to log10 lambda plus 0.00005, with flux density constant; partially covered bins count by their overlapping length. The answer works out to 1.12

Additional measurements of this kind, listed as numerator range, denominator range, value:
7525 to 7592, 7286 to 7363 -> 1.23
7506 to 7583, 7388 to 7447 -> 1.11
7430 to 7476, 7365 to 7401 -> 1.05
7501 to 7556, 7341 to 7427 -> 1.13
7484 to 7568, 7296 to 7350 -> 1.19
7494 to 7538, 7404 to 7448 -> 1.07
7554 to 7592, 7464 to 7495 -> 1.06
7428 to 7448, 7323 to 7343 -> 1.08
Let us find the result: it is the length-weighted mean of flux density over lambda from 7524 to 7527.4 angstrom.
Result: 0.769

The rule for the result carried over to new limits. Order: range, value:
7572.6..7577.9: 0.818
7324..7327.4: 0.728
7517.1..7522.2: 0.823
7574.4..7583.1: 0.836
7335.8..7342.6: 0.748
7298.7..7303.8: 0.719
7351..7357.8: 0.737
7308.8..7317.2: 0.686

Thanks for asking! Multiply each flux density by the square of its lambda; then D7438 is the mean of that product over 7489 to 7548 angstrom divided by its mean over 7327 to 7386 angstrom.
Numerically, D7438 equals 1.14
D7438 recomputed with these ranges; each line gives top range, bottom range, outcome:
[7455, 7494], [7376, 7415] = 1.07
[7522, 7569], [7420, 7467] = 1.09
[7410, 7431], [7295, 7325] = 1.12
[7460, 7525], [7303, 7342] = 1.17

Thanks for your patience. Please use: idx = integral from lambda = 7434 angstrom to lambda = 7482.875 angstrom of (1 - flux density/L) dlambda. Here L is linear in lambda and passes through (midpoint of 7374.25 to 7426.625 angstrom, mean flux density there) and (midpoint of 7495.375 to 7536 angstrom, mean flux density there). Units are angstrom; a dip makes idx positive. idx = -0.42 angstrom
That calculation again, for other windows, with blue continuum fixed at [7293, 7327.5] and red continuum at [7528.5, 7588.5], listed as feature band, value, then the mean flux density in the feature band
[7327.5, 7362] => -0.7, 0.736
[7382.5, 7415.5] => -0.7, 0.764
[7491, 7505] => 0.1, 0.79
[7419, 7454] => -0.2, 0.772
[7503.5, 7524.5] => -0.1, 0.81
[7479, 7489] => -0.2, 0.807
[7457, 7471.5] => -0.3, 0.796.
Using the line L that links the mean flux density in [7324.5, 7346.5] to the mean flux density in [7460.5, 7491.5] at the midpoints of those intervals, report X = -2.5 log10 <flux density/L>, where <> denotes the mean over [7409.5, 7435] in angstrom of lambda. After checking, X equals 0.01 mag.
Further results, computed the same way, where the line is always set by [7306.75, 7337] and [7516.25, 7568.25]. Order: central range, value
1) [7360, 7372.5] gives 0.01 mag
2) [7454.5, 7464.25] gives -0.03 mag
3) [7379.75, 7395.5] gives -0.03 mag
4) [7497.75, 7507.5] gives 0.01 mag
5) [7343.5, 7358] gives 0.00 mag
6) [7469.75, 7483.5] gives -0.03 mag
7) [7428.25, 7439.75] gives 0.01 mag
